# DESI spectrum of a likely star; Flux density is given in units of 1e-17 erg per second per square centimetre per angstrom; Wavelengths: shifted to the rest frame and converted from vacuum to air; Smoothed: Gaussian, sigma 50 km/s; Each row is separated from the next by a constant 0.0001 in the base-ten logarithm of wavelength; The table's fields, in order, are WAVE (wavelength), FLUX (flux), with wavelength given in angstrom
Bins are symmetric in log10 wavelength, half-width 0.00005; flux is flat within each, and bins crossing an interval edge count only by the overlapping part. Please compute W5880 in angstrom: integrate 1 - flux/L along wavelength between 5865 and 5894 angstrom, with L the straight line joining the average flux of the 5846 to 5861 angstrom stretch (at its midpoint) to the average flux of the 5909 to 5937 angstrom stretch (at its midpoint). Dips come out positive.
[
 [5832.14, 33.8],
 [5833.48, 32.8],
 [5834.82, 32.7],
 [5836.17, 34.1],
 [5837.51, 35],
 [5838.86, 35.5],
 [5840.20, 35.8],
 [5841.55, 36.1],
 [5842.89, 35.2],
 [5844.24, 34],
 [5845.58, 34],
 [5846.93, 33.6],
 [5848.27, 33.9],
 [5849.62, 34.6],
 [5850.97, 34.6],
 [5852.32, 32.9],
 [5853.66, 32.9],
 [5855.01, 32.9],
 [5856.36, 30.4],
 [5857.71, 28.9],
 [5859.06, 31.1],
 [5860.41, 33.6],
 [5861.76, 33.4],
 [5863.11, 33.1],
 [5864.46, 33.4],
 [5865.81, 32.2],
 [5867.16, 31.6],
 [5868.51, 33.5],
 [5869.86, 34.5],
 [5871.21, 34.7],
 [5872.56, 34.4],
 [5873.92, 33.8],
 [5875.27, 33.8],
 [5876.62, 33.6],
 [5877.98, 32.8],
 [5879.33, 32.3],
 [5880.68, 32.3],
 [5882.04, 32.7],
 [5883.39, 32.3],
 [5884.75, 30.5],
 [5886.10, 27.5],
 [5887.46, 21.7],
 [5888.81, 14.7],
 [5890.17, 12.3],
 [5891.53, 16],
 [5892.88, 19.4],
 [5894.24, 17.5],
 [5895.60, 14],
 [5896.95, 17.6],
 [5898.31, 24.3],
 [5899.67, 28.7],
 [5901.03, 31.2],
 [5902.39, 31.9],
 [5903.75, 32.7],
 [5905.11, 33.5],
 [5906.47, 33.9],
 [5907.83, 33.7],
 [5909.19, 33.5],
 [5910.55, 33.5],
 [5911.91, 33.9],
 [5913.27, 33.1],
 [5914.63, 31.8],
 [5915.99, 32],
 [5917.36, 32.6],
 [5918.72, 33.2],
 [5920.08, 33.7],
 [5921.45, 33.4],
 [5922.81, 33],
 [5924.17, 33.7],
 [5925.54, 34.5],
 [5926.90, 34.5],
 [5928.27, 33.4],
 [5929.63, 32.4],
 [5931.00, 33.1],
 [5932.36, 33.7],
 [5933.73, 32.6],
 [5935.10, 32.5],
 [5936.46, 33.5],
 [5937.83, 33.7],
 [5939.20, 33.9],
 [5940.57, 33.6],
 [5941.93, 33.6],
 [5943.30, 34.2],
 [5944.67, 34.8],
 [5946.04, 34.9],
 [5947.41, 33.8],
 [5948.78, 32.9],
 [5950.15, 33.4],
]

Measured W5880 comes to 3.7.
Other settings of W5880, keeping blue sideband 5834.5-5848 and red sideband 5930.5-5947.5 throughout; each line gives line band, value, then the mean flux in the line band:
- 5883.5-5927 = 7.2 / 28.3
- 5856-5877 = 0.9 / 32.9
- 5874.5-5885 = 0.5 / 32.6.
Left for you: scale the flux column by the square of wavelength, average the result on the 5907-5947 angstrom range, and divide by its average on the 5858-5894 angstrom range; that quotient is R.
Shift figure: 1.15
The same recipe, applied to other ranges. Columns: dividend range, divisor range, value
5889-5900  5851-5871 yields 0.57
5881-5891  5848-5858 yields 0.76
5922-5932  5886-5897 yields 1.96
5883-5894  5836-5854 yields 0.63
